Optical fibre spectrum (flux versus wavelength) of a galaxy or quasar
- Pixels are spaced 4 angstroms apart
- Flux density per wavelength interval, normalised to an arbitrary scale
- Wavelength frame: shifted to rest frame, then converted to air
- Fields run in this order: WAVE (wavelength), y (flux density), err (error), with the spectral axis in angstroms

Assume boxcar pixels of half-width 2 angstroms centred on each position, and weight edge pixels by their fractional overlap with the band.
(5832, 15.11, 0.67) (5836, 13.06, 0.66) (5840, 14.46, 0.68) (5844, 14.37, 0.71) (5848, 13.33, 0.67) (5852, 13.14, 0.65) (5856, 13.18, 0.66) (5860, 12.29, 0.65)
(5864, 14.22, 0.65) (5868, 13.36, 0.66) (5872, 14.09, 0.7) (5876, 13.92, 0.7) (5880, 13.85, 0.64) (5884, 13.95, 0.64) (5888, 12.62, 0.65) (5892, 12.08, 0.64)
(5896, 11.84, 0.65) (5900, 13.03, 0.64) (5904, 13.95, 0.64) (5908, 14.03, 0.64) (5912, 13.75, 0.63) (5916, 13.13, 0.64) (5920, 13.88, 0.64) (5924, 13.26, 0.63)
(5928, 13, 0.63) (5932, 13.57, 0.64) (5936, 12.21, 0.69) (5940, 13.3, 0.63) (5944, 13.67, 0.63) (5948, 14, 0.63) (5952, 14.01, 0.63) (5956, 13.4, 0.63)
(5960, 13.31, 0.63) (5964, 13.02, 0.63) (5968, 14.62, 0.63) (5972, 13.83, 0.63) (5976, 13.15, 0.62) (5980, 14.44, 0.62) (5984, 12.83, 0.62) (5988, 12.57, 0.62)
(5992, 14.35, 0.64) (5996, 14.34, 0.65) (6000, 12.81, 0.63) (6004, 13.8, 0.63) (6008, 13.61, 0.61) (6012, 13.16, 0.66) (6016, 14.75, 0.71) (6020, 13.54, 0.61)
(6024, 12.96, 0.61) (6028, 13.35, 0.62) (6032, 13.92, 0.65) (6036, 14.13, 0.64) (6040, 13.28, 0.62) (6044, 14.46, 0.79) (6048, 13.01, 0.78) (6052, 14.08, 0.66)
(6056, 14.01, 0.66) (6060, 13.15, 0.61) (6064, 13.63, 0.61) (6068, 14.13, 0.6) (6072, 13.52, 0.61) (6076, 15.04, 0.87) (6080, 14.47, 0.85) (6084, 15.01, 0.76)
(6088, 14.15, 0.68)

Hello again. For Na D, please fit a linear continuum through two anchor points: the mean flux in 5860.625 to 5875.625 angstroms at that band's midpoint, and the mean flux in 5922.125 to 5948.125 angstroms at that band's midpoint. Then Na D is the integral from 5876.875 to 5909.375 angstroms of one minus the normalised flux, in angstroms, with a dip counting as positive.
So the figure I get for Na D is 0.9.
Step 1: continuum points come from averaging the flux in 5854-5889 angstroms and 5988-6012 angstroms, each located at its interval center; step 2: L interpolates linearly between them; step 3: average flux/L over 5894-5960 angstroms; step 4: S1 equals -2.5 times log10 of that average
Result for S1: 0.016 mag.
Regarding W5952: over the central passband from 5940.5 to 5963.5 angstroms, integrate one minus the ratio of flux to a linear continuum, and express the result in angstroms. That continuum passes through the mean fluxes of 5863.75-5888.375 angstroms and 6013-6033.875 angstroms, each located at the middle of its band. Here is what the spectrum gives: 0.17 angstroms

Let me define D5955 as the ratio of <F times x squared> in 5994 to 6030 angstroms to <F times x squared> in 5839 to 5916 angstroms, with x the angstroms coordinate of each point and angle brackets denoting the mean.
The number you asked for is 1.1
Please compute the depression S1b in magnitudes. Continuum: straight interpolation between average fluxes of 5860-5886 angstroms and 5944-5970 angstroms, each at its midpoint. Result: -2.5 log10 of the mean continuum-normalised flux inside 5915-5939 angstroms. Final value 0.05 mag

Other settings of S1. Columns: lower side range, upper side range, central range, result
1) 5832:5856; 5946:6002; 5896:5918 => 0.02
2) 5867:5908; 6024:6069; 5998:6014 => 0.02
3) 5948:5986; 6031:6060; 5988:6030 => 0.01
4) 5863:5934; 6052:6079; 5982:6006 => 0.02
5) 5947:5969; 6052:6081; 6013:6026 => 0.01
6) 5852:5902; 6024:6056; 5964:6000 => -0.01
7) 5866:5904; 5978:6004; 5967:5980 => -0.03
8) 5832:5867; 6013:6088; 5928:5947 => 0.04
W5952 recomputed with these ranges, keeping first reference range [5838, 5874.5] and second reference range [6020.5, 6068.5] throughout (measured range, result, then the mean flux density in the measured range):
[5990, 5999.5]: -0.3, 14.1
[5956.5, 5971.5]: 0.0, 13.6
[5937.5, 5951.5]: 0.0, 13.6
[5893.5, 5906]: 0.7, 12.9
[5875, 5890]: 0.1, 13.6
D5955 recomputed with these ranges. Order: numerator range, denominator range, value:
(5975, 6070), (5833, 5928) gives 1.07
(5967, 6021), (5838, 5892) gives 1.06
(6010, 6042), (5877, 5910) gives 1.08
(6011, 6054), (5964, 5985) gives 1.02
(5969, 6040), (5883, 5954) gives 1.06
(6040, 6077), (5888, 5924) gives 1.10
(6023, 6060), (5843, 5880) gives 1.07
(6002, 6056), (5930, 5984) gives 1.04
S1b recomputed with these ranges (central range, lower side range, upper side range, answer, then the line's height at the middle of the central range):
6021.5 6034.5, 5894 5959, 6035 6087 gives 0.03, 13.8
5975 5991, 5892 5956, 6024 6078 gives 0.02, 13.5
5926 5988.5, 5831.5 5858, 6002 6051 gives 0.02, 13.7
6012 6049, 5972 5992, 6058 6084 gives 0.01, 13.8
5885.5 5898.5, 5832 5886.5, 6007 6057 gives 0.12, 13.7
